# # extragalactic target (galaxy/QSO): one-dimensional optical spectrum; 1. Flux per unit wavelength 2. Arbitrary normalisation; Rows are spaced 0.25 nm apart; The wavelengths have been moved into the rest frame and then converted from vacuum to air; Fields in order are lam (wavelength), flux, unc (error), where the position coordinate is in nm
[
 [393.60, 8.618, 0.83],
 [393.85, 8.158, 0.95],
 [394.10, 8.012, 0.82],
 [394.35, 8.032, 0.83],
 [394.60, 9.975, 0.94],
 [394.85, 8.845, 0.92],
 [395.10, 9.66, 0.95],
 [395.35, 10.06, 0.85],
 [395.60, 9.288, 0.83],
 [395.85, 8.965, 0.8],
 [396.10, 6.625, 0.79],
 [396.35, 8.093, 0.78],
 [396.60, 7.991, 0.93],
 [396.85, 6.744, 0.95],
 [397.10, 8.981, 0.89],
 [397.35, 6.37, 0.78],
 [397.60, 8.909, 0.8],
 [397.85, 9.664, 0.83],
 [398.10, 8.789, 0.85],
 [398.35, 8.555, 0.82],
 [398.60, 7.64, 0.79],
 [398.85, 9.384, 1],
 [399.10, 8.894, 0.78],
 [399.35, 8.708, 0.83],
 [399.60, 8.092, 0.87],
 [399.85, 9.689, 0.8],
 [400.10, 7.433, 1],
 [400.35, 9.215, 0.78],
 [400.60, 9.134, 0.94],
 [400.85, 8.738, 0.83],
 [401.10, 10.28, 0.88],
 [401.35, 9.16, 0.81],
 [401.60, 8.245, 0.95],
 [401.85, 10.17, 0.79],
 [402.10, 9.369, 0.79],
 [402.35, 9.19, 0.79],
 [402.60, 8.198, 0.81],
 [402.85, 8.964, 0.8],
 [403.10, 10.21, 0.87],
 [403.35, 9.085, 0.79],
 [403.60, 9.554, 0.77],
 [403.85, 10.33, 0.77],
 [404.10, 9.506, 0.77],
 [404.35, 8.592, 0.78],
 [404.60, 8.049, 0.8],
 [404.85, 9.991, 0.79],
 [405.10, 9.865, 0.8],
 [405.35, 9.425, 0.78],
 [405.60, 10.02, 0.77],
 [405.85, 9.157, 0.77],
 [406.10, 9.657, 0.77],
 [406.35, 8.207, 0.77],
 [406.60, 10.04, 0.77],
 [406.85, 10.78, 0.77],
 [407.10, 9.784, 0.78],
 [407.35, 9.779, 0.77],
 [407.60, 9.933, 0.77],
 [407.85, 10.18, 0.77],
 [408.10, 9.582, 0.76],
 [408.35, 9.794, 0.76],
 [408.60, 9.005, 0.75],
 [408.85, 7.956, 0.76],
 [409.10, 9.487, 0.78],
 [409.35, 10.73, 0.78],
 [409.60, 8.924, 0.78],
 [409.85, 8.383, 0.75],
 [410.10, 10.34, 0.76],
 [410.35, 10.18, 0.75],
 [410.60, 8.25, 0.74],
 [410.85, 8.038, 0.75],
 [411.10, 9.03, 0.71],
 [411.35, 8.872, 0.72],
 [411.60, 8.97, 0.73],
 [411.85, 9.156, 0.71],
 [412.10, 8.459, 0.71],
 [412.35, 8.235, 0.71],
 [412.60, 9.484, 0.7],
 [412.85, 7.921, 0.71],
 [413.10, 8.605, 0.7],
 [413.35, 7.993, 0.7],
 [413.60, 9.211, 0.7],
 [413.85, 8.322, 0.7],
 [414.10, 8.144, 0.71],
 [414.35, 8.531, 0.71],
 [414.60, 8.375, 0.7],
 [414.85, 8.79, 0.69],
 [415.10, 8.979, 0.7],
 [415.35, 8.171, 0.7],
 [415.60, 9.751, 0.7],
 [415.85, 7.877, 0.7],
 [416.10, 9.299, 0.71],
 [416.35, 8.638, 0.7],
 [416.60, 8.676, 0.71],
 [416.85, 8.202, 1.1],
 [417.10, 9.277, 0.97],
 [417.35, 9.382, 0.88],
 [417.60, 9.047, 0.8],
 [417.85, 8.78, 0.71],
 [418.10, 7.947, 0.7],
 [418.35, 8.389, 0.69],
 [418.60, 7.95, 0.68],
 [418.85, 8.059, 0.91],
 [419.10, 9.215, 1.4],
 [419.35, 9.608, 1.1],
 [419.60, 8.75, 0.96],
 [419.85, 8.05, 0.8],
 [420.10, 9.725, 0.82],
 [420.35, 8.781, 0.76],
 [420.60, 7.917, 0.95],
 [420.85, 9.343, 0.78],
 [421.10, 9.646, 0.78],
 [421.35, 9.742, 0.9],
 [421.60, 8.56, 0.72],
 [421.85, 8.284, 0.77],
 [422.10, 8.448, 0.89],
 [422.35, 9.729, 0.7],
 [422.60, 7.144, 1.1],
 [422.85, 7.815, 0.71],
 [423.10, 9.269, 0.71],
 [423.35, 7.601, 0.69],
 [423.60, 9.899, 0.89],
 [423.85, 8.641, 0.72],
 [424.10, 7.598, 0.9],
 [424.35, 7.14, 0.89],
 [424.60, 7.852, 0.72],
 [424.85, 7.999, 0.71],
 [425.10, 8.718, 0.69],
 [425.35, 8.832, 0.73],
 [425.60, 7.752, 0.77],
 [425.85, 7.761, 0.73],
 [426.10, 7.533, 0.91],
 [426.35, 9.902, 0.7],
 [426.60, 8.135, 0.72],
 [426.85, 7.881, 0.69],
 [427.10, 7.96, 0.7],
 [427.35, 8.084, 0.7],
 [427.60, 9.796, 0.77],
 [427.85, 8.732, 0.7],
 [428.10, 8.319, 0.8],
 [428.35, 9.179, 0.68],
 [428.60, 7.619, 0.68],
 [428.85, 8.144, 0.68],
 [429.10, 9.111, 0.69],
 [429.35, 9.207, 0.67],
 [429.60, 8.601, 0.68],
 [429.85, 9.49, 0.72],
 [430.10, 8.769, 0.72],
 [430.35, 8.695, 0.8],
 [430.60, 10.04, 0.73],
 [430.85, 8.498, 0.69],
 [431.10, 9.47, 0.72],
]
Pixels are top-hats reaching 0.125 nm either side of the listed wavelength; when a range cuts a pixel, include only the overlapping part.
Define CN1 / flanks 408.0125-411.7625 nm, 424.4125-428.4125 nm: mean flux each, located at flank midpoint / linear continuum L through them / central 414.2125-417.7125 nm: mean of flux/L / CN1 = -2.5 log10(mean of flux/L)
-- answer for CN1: 0.01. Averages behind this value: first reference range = 9.17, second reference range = 8.37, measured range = 8.78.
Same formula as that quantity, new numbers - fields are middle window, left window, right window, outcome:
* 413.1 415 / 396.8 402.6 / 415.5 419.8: 0.03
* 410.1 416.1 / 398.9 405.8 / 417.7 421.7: 0.03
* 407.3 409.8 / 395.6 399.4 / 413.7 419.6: -0.12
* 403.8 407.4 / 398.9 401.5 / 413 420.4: -0.08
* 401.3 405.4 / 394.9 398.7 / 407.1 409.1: -0.03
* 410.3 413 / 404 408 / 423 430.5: 0.06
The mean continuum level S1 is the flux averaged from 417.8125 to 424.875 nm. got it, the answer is 8.55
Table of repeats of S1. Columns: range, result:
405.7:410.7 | 9.52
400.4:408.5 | 9.46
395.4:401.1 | 8.51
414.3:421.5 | 8.79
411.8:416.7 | 8.62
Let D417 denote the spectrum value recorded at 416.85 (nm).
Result 8.202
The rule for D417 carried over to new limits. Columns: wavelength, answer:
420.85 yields 9.343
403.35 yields 9.085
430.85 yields 8.498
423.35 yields 7.601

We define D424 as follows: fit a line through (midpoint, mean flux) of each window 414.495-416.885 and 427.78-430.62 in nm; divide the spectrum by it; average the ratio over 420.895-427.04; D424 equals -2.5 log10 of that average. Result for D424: 0.04 mag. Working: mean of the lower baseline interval 8.7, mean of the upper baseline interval 8.78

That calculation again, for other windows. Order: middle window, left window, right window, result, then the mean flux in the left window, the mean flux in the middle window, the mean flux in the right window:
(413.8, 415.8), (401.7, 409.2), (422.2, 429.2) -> 0.041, 9.46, 8.62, 8.36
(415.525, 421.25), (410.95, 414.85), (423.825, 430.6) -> -0.029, 8.62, 8.79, 8.45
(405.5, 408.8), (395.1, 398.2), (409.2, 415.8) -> -0.113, 8.42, 9.64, 8.83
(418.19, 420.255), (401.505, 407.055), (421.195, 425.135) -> -0.012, 9.4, 8.71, 8.4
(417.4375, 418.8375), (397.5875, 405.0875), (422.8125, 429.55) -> 0.025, 9.07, 8.42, 8.4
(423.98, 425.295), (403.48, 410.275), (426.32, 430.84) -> 0.124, 9.53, 7.91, 8.73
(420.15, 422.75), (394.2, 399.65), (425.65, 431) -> -0.020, 8.56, 8.78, 8.63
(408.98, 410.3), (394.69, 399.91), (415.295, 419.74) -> -0.112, 8.56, 9.61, 8.73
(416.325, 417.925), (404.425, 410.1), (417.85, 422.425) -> 0.009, 9.5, 8.87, 8.78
